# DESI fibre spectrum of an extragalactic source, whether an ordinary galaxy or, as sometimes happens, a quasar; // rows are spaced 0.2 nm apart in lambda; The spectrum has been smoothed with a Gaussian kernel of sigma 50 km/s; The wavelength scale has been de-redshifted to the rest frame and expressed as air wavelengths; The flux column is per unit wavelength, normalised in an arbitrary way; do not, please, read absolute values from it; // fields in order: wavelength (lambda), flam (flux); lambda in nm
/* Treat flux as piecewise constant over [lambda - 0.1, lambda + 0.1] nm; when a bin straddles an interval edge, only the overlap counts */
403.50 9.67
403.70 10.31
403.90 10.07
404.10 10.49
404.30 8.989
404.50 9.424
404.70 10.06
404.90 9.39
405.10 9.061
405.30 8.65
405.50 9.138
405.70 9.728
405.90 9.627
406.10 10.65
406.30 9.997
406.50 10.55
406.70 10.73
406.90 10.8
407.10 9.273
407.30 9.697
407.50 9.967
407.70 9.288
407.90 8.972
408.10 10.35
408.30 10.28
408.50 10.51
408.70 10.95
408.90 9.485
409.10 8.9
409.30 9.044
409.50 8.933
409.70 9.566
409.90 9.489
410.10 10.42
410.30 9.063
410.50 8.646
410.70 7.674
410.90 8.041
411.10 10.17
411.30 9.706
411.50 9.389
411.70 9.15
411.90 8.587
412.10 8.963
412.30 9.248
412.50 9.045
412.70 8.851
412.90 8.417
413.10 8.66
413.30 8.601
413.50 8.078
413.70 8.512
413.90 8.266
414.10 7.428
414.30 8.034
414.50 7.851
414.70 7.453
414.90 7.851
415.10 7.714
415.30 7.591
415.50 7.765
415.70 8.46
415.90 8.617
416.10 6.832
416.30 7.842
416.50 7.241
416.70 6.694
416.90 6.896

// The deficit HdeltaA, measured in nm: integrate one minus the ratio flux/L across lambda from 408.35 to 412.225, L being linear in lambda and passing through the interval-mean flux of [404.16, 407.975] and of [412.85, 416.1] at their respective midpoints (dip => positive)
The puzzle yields -0.19 nm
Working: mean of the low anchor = 9.7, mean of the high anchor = 8.04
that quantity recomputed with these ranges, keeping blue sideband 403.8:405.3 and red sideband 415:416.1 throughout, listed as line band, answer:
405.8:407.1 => -0.14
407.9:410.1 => -0.21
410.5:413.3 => -0.14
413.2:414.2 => 0.00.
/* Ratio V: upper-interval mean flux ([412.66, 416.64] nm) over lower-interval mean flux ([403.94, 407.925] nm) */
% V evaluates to 0.8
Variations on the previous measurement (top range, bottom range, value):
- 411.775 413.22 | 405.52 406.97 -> 0.86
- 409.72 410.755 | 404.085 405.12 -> 0.96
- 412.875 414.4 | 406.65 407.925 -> 0.84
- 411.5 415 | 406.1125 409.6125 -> 0.85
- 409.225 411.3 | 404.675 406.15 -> 0.96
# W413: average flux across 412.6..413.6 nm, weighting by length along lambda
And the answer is 8.52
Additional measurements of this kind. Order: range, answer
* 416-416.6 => 7.3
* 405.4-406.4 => 9.83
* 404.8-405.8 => 9.19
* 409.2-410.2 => 9.49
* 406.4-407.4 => 10.2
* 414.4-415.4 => 7.69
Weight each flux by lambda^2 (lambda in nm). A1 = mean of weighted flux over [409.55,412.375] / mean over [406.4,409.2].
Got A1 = 0.9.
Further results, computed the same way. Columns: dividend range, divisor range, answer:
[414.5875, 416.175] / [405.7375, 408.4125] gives 0.81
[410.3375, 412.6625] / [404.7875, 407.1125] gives 0.94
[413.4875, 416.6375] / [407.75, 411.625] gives 0.85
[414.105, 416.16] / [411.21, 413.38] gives 0.88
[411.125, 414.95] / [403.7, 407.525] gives 0.91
